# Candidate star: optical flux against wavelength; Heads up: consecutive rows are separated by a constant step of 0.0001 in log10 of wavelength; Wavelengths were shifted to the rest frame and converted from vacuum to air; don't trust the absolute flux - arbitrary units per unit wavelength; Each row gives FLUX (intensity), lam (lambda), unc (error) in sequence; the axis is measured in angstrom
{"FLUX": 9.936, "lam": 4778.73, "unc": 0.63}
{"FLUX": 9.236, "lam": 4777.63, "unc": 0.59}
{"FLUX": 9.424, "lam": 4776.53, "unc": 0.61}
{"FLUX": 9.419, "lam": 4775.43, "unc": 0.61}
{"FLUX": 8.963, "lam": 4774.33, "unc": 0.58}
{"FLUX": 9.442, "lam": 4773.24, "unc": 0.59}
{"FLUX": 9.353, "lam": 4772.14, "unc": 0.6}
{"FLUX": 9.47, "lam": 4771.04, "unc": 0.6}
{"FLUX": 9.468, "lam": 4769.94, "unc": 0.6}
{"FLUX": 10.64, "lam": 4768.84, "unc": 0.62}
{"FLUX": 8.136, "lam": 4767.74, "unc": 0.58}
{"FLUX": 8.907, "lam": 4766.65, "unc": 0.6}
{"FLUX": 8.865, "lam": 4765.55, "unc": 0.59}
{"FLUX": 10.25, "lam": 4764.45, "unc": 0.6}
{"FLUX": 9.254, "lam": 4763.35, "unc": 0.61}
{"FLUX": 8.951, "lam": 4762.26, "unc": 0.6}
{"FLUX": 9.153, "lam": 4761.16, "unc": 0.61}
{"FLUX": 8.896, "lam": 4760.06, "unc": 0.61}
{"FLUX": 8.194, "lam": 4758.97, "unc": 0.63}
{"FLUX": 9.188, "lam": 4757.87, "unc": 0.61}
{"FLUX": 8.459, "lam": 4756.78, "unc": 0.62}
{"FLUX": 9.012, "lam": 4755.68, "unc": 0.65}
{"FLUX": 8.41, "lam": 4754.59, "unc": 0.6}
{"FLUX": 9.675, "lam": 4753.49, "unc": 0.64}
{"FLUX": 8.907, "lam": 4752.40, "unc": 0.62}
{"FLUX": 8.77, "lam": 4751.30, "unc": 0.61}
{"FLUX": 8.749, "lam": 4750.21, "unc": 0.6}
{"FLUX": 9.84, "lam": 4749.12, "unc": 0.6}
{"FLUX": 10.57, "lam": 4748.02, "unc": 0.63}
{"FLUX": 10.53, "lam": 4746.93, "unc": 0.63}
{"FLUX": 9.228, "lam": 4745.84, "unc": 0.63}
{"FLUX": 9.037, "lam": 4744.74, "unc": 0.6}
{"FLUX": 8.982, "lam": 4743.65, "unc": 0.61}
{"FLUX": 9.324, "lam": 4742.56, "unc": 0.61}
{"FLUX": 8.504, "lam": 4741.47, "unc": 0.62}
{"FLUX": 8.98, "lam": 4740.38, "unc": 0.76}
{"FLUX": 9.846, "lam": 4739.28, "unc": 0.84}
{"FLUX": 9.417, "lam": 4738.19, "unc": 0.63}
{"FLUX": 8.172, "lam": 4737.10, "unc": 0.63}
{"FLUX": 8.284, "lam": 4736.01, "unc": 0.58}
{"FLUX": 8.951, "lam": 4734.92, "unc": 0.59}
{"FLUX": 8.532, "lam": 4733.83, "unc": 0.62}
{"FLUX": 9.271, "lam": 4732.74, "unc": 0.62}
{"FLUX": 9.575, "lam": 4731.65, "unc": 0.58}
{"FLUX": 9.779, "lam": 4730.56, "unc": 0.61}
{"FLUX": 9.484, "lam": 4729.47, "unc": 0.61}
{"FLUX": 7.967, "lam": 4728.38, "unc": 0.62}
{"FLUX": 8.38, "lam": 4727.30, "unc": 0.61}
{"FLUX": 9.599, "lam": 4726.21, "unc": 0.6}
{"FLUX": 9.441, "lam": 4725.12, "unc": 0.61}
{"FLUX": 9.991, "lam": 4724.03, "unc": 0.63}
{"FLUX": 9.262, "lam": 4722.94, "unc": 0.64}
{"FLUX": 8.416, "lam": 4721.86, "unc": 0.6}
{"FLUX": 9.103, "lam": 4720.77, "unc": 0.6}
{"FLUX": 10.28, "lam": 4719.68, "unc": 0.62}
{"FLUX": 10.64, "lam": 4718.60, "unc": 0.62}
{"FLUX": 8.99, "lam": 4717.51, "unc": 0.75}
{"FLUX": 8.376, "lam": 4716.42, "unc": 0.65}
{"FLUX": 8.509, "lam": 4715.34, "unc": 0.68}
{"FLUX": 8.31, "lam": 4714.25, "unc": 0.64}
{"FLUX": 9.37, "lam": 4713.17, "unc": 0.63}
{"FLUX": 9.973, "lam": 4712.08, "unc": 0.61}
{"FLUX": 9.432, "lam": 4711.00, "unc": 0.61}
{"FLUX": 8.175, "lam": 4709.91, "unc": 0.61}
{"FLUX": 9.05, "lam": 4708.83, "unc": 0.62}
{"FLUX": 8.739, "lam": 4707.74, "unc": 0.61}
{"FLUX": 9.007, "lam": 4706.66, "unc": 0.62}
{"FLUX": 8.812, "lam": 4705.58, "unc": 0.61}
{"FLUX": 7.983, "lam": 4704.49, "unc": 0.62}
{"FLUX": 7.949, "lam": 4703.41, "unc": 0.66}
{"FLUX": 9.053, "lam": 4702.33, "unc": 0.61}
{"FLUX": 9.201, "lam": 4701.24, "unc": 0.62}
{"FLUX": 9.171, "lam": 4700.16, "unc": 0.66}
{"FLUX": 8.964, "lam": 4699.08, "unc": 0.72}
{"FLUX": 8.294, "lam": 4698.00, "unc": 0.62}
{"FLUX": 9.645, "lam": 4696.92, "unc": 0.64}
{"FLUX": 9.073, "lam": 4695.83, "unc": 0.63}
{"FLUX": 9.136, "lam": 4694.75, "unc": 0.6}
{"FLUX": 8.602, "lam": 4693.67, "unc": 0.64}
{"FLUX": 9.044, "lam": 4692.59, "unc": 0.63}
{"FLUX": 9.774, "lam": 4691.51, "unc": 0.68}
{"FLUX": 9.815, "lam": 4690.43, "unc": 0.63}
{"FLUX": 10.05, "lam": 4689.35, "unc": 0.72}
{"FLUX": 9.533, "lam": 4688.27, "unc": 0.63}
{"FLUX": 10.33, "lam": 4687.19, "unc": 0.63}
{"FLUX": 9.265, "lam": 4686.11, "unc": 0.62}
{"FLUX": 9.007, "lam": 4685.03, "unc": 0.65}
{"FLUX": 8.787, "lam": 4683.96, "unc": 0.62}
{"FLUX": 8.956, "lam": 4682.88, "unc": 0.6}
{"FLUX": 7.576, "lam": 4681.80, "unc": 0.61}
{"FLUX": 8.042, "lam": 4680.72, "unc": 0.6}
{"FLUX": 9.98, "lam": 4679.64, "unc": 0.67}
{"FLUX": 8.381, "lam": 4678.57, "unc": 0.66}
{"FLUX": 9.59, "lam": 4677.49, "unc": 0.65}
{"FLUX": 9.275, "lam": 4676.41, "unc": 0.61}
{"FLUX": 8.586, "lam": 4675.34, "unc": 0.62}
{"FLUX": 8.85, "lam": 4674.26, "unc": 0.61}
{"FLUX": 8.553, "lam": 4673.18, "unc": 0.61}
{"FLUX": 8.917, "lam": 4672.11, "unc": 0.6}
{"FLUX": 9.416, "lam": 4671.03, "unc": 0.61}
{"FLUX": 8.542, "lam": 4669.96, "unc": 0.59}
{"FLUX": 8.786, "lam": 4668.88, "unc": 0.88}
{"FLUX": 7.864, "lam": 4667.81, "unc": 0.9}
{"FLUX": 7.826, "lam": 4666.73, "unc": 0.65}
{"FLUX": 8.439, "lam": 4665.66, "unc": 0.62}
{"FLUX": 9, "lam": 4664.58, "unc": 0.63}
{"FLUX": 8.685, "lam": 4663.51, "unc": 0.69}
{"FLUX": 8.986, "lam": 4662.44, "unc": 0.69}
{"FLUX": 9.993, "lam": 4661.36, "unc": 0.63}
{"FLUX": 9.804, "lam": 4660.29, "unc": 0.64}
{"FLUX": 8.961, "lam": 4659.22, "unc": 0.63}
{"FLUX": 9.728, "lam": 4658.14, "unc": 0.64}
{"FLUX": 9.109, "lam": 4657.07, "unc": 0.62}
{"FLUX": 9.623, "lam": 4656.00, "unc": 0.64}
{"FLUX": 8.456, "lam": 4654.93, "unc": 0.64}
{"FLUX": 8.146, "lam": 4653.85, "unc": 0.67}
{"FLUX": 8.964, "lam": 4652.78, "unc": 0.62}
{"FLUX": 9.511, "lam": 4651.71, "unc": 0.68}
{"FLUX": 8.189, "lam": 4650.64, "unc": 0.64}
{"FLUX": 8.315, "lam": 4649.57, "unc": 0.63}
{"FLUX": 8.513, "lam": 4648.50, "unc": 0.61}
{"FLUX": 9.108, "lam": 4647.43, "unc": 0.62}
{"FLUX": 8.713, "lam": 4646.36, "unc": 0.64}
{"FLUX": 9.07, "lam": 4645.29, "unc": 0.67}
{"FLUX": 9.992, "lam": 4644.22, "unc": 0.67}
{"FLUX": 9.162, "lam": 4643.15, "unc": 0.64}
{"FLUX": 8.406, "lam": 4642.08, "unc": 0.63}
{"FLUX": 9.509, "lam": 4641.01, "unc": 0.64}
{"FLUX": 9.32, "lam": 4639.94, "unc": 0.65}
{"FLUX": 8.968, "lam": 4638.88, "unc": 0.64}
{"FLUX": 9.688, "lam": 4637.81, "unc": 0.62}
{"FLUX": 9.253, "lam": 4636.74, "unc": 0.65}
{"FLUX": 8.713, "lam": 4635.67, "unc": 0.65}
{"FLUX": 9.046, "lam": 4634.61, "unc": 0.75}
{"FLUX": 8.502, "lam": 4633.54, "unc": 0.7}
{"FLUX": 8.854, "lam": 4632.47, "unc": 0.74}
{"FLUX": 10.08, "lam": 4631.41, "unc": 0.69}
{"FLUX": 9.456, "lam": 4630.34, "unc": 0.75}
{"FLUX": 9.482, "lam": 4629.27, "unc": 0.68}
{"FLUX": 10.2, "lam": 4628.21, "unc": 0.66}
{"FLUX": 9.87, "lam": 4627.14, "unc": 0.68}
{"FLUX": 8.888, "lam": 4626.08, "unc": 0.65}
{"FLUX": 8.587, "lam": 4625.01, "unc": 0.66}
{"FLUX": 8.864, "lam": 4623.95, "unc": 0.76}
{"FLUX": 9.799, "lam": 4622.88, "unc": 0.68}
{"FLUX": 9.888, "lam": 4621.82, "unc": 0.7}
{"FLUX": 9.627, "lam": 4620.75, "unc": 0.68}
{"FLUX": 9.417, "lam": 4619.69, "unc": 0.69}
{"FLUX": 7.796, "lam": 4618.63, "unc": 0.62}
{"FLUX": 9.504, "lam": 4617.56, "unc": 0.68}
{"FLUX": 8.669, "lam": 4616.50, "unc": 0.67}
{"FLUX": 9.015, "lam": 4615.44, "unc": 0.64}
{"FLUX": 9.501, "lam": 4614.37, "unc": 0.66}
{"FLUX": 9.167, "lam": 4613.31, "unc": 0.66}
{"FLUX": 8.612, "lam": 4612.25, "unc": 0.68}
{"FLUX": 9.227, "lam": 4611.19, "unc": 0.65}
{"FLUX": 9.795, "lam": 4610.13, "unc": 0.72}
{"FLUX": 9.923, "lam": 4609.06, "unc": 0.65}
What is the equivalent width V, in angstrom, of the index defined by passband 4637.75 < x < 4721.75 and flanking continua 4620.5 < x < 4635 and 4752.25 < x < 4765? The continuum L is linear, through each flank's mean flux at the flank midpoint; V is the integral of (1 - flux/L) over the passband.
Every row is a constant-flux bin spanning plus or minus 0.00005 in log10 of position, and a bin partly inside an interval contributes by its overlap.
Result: 2.04 angstrom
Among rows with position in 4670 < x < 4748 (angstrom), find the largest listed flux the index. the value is 10.64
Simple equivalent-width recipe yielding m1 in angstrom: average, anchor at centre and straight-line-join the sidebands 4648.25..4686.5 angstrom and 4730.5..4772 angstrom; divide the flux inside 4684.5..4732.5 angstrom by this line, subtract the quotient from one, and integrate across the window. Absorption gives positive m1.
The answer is -0.79 angstrom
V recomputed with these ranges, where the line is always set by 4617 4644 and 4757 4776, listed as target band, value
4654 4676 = 0.8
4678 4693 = 0.1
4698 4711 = 0.7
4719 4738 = 0.2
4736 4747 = 0.1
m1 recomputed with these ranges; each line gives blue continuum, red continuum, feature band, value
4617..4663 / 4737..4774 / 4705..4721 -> 0.1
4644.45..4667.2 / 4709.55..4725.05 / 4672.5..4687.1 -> 0.3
